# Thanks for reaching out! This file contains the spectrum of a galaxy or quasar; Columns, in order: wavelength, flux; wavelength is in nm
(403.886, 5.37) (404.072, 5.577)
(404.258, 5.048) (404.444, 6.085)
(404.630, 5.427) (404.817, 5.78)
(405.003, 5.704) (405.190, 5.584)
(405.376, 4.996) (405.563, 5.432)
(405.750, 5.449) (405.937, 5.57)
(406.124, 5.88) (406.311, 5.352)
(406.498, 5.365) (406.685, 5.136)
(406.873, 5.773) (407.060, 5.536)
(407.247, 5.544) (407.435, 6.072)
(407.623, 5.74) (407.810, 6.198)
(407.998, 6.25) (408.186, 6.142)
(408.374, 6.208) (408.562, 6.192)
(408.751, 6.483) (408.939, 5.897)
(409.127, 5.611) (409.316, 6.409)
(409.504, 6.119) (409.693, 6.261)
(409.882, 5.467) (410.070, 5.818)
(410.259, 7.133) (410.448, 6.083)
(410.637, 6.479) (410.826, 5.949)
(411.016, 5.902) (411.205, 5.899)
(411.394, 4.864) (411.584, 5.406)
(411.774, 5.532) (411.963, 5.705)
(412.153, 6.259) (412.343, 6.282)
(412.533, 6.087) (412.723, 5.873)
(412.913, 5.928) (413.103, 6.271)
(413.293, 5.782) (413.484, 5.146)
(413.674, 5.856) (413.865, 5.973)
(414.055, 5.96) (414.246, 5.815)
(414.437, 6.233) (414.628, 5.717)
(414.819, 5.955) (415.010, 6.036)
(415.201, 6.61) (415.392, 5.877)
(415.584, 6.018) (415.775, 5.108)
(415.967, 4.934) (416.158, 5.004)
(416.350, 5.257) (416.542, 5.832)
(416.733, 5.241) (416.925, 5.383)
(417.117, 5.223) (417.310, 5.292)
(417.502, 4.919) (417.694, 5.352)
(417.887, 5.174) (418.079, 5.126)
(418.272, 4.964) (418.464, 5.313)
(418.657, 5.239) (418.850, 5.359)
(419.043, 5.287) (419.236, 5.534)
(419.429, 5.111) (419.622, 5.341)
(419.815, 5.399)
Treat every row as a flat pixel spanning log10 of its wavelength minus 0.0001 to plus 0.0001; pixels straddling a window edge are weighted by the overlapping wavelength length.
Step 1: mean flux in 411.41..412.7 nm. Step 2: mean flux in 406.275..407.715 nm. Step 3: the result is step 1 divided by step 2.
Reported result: 1.0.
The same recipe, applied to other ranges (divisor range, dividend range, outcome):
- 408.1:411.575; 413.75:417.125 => 0.94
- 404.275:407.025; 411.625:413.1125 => 1.08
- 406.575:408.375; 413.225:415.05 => 1.00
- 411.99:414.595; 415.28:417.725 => 0.90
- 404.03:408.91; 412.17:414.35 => 1.04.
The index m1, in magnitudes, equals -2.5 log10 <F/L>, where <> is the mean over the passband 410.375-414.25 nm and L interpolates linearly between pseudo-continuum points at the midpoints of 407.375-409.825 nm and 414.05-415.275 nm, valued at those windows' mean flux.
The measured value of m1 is 0.038 mag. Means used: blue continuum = 6.11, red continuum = 6.04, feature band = 5.86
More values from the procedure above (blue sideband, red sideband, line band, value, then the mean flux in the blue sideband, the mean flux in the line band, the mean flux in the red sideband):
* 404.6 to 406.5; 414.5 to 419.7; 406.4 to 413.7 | -0.08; 5.51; 5.91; 5.42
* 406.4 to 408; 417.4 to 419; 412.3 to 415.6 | -0.11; 5.71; 5.96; 5.19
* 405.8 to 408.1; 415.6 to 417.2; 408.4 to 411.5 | -0.09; 5.7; 6.04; 5.29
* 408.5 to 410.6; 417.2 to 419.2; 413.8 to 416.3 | -0.04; 6.14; 5.78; 5.21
